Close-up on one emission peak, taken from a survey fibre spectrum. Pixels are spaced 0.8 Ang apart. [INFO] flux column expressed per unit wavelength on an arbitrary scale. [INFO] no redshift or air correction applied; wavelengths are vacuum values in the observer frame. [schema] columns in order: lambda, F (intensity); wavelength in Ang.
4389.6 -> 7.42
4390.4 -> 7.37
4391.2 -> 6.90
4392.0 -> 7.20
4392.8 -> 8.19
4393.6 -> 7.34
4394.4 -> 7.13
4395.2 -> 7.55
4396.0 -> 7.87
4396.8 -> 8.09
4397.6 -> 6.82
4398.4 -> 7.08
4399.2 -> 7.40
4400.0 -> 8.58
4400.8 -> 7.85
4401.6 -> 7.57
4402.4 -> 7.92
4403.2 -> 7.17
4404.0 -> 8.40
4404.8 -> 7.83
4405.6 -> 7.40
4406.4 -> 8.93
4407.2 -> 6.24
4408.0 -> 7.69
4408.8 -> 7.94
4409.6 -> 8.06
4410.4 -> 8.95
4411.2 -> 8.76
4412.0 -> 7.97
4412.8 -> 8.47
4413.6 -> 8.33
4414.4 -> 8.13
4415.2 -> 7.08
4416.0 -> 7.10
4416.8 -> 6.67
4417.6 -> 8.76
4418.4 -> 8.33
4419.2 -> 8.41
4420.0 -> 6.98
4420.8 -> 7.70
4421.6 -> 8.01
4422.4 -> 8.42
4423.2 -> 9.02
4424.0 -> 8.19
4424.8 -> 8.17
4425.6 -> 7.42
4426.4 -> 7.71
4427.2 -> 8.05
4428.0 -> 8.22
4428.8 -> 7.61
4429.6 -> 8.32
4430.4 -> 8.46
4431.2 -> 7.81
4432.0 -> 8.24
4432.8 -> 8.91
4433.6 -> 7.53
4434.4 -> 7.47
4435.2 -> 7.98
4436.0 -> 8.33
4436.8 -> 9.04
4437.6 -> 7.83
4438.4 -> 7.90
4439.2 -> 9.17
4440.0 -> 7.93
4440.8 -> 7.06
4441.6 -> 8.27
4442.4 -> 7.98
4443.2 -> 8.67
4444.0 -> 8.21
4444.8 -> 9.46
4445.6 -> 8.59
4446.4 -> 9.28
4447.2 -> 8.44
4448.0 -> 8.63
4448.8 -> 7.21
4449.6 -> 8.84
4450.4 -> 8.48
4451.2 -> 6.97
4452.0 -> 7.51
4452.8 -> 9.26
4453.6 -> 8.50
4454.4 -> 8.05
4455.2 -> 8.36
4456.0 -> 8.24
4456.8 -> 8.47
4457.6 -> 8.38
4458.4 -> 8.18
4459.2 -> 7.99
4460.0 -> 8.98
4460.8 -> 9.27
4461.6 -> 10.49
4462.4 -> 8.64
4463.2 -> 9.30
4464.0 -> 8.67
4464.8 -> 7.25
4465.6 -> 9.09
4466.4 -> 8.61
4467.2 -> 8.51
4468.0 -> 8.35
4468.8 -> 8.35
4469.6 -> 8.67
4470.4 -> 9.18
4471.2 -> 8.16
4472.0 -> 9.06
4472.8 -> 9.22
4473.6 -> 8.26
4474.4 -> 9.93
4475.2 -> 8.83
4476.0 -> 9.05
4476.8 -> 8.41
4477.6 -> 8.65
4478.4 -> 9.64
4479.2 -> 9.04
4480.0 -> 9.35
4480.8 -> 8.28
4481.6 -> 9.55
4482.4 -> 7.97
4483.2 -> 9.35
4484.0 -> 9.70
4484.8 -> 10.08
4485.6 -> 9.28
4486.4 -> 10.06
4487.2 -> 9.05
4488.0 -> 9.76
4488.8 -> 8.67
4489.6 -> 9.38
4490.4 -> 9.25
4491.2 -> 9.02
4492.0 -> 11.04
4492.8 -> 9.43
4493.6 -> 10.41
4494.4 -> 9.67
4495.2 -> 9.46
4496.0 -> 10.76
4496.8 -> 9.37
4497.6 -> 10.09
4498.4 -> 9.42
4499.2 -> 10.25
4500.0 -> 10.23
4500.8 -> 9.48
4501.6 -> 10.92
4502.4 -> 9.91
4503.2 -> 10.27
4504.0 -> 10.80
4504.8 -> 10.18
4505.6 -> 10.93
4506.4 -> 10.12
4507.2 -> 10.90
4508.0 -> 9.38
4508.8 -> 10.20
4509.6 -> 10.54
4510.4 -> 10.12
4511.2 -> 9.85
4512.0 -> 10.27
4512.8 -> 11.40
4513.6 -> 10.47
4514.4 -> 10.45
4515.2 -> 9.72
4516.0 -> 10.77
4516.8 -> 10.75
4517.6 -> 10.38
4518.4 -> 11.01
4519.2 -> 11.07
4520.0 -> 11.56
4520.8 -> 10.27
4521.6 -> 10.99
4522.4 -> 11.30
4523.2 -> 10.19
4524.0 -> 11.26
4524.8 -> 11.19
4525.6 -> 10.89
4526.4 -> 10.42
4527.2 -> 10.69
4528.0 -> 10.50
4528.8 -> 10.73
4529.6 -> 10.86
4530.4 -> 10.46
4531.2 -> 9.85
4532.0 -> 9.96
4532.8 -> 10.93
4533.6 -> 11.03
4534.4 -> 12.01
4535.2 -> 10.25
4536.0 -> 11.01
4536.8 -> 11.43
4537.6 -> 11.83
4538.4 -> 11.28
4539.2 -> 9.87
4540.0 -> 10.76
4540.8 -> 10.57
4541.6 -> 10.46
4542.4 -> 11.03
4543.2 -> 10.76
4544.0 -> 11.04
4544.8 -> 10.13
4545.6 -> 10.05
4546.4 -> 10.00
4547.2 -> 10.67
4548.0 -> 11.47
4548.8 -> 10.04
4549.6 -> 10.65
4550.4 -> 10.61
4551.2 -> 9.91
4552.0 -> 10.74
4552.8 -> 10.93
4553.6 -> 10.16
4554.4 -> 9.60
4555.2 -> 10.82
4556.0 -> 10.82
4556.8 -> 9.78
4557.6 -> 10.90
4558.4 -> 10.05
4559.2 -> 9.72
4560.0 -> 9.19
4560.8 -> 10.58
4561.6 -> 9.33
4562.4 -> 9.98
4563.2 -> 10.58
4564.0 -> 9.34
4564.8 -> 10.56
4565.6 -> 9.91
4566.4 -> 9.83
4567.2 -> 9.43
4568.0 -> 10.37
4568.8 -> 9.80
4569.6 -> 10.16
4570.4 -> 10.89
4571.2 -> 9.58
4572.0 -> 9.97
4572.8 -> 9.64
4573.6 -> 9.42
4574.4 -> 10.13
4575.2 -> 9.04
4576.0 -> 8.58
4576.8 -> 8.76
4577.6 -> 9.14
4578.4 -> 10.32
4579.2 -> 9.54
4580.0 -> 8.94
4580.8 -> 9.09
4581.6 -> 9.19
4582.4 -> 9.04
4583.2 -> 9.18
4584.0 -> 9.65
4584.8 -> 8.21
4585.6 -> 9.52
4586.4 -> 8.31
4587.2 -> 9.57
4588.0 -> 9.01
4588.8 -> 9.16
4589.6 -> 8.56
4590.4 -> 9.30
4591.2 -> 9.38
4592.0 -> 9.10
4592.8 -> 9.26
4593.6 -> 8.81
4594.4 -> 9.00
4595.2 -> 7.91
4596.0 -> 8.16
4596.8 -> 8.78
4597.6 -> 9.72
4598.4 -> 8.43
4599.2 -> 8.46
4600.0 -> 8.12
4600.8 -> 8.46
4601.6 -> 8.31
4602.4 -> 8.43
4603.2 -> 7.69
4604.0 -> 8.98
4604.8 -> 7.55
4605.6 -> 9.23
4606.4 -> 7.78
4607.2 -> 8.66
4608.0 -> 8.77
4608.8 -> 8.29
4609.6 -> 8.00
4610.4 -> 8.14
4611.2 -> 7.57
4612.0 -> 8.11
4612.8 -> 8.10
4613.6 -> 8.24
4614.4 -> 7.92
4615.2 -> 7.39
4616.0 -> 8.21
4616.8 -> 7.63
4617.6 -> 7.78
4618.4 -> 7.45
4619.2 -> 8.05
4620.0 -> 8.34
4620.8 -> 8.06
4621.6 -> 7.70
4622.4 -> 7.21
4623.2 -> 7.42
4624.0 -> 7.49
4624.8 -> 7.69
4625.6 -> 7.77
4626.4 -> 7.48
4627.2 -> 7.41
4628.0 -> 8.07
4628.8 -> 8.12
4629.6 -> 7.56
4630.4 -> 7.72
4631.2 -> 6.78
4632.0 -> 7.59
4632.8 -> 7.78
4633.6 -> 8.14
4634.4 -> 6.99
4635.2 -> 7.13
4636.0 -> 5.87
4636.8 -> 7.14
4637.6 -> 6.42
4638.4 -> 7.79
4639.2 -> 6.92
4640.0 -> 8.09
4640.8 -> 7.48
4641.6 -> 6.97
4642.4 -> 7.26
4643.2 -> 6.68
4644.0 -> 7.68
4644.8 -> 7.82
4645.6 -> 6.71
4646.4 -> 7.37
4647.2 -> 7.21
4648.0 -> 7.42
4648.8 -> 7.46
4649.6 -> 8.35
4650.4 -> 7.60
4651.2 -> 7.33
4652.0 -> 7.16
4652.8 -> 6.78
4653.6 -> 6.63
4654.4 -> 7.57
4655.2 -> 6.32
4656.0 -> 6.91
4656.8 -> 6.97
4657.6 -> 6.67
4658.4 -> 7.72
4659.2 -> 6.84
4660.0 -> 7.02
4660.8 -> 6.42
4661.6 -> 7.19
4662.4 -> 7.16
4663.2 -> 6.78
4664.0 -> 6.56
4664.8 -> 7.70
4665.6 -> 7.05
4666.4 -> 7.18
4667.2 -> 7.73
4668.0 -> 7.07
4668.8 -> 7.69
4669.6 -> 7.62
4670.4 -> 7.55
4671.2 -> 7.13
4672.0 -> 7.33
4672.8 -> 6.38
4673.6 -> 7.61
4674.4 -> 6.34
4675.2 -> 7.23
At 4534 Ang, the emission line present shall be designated Mg II 2798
